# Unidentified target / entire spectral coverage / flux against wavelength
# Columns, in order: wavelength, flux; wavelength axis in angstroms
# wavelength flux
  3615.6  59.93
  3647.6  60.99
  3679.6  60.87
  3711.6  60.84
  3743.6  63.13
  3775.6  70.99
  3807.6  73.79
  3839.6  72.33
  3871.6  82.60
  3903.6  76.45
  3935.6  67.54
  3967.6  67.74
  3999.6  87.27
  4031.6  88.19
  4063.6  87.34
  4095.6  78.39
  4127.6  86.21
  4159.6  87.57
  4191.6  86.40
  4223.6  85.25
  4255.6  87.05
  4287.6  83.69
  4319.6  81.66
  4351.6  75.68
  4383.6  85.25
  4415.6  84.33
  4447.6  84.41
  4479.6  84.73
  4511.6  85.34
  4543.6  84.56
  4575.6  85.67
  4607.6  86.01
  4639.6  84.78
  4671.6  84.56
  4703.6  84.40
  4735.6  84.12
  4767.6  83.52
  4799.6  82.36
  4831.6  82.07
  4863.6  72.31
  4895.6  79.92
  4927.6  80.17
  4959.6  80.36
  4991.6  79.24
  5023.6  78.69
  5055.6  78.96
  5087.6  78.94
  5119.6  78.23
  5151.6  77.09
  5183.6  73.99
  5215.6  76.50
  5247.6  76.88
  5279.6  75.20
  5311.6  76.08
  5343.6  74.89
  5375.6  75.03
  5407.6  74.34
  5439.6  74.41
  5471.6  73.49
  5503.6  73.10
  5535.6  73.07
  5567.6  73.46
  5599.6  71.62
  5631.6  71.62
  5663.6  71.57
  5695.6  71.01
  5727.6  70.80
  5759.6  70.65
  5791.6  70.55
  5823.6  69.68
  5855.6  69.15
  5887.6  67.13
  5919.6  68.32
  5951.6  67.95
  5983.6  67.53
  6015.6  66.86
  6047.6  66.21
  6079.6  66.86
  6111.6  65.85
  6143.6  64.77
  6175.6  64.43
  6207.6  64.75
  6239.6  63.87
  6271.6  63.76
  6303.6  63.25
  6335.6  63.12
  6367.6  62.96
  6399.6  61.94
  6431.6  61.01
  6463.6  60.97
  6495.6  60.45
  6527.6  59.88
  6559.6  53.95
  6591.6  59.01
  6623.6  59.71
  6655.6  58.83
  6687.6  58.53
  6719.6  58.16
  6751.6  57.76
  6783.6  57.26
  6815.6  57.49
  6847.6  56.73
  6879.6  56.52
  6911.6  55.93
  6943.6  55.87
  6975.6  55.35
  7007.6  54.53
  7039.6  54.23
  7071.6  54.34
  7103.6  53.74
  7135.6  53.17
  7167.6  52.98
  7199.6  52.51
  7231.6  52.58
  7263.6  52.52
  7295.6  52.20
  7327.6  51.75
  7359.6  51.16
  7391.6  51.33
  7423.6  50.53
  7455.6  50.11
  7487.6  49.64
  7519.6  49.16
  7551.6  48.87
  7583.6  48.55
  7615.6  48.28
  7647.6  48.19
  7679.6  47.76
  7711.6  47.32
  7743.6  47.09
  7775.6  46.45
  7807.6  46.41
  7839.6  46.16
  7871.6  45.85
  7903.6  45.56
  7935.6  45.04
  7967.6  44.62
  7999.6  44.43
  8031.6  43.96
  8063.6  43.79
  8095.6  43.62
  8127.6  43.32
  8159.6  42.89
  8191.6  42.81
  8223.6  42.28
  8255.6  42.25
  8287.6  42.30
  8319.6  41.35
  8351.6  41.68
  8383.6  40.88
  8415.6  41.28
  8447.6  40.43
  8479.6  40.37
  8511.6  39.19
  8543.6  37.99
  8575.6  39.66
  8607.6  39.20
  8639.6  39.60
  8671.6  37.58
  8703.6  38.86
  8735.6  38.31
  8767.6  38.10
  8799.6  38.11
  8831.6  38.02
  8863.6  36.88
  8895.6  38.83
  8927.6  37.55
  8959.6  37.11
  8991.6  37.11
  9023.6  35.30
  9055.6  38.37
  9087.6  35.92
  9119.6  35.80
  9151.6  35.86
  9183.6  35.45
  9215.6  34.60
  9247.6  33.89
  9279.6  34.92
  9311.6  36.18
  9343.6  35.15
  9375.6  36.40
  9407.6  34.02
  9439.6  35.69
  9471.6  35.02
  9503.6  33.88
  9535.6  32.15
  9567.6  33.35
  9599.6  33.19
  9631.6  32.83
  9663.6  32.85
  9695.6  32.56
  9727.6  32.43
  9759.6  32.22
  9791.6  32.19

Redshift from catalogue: 0.000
